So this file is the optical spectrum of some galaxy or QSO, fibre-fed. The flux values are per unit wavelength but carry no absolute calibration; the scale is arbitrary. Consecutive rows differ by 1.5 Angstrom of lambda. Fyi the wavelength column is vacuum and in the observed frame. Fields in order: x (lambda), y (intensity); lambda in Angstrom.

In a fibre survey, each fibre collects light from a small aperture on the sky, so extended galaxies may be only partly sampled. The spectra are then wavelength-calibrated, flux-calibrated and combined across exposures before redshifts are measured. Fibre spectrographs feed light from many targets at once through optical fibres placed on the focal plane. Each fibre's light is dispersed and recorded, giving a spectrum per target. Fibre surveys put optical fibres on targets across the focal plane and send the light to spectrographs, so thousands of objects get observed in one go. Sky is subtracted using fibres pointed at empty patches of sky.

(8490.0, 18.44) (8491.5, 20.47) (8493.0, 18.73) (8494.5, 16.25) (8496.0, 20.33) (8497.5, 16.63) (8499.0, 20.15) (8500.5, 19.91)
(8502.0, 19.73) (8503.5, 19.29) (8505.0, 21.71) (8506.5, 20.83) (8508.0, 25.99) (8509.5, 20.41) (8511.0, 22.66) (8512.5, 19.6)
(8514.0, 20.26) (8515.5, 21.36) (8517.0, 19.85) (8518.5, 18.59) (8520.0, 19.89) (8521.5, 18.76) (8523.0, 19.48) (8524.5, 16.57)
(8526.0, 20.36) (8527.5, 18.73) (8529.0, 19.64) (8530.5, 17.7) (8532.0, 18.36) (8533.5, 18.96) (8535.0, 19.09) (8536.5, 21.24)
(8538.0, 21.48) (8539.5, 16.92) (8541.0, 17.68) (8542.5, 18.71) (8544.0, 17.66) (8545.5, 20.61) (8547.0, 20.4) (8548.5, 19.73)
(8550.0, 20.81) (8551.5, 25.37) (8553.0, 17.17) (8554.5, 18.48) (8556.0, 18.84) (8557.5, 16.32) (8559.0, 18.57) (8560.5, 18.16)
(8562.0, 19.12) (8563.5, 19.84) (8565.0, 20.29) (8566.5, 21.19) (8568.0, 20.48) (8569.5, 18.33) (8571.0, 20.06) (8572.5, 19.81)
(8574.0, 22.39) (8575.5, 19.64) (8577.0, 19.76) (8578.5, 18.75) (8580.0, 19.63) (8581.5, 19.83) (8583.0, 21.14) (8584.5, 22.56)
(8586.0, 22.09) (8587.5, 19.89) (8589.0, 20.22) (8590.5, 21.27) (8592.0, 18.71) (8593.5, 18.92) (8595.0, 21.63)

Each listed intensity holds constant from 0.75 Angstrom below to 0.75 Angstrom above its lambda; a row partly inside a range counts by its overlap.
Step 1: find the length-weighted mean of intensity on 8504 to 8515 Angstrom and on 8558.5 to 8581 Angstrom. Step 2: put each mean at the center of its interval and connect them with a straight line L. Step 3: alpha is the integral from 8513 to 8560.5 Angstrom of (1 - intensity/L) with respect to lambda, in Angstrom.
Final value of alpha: 3.4 Angstrom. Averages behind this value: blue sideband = 21.6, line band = 19.3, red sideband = 19.7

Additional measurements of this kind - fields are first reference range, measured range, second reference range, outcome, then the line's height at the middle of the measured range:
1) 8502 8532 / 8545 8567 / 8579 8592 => 0.8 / 20.4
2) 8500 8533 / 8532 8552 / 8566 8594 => 0.3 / 20.1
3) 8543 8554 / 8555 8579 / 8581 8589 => 1.3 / 20.6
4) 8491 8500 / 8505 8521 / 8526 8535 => -1.8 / 18.8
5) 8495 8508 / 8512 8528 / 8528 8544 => 0.0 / 19.5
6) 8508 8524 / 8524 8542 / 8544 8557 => 1.1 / 20.1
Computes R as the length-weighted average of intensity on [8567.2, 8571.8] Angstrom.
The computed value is 19.6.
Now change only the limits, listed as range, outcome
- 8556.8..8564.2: 18.4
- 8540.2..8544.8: 18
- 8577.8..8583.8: 19.9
